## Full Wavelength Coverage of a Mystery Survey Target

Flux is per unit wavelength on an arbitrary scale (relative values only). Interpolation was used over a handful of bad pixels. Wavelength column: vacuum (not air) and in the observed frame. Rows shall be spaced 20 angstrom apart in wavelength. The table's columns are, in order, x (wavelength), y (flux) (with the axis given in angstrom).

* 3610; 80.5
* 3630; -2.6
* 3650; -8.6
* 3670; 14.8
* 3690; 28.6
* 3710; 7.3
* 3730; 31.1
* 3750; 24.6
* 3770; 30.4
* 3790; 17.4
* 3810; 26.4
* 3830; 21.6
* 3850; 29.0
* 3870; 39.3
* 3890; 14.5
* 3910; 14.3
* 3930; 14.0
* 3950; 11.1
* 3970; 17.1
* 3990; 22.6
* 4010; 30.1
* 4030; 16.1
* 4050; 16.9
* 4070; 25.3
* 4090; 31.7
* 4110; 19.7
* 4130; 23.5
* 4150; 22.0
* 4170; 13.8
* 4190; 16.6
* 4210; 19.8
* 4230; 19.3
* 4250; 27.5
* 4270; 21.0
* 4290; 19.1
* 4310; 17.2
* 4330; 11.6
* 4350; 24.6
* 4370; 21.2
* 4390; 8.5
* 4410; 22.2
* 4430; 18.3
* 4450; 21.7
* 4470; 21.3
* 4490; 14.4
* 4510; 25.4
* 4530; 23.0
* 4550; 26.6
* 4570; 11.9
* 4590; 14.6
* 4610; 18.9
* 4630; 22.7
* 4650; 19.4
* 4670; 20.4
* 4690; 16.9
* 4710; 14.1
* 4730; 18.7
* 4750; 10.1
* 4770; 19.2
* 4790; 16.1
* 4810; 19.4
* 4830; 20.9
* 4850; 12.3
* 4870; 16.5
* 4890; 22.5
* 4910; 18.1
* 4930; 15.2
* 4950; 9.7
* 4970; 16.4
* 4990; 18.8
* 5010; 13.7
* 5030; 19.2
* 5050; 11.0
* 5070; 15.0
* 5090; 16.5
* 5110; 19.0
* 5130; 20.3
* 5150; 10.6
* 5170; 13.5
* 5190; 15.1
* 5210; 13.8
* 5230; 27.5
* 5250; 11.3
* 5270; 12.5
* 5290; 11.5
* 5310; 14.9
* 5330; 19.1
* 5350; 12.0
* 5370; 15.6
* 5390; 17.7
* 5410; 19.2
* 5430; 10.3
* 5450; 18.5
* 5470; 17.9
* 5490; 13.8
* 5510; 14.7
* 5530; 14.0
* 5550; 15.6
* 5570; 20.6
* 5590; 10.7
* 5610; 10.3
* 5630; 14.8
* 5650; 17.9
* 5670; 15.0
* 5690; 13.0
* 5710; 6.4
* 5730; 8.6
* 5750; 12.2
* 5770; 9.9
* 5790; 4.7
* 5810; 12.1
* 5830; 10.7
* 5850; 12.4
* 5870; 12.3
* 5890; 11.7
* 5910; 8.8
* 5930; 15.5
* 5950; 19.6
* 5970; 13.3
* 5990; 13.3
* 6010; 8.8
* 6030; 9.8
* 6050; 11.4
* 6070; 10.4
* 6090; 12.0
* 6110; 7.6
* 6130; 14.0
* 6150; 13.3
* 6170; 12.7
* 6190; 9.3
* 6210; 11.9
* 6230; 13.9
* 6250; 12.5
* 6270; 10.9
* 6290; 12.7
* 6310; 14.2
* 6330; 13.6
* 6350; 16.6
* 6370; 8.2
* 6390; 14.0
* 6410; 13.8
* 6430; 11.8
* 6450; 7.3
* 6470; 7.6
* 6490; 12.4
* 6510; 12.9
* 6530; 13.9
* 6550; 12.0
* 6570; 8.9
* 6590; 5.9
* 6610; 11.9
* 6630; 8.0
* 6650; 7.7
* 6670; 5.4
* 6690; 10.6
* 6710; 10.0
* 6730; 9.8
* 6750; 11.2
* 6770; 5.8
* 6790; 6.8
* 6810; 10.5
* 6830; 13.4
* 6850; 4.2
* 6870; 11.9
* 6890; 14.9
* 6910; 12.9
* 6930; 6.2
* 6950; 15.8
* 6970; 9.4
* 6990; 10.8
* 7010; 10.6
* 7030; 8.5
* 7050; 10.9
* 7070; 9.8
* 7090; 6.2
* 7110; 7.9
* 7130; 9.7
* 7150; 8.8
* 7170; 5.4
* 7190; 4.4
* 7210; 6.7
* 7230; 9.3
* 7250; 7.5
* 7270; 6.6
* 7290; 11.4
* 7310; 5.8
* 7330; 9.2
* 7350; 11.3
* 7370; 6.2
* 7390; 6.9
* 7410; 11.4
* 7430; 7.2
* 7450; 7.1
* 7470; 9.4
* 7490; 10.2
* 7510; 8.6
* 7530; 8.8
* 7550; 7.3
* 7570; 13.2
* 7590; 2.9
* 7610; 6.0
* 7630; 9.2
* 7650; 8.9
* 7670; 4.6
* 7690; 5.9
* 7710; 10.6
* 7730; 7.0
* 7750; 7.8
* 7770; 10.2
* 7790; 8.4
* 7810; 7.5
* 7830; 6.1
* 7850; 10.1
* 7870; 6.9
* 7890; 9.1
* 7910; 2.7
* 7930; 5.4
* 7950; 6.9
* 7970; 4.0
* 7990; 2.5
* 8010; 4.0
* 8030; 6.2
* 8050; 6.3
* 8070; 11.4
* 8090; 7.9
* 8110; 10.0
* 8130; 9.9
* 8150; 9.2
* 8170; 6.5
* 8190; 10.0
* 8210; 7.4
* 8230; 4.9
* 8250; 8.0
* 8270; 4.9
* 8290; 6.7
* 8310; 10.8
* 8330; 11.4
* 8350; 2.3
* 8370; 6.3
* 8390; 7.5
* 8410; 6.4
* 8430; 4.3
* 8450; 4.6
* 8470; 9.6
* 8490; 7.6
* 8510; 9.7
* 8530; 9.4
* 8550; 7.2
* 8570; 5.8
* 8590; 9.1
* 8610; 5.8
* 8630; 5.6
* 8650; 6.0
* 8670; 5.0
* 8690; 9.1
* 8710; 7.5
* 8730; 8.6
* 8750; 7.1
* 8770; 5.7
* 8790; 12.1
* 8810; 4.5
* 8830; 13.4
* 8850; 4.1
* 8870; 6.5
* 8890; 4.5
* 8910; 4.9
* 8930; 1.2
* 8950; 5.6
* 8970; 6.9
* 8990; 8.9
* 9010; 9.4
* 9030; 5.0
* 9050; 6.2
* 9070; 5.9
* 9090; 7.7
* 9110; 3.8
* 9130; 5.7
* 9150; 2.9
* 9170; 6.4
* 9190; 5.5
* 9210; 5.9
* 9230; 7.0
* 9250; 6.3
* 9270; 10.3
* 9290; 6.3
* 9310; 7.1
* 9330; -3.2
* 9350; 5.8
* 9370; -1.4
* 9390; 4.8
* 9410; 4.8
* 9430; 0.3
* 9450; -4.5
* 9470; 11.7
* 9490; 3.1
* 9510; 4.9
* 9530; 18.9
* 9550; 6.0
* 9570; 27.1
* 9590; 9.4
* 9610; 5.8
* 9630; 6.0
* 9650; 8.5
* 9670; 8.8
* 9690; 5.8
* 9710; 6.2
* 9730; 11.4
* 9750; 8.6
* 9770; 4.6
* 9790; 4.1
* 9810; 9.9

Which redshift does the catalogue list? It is 1.567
